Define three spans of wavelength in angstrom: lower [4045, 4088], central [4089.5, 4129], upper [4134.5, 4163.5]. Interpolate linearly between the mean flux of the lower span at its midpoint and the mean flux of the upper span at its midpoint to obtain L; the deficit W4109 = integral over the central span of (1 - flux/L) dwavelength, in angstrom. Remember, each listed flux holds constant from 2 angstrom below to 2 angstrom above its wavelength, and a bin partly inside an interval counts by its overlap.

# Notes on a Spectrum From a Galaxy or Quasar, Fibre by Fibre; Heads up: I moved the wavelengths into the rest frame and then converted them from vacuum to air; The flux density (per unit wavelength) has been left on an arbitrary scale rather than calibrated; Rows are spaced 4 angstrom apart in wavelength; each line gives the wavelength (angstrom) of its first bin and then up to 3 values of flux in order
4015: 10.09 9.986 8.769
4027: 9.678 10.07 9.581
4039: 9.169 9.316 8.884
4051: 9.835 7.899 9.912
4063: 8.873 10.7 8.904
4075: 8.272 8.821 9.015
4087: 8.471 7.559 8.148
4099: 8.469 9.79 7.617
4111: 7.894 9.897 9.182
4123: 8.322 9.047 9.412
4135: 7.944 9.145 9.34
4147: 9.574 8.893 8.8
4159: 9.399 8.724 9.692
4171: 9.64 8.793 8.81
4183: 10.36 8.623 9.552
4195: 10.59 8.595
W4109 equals 2.0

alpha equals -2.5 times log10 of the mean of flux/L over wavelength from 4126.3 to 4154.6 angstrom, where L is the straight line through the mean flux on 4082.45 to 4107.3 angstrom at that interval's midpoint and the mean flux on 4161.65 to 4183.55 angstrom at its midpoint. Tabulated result -0.01 mag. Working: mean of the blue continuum 8.46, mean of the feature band 9.04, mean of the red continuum 9.29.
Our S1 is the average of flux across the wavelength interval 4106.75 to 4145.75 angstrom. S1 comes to 8.85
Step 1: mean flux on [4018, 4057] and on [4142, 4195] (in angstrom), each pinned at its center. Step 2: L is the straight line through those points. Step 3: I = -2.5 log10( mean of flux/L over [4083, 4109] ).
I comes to 0.11 mag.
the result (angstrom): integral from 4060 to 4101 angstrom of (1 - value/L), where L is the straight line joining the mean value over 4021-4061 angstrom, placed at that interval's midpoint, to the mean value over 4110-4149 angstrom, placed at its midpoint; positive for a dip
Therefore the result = 1.9 angstrom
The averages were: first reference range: 9.31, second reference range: 9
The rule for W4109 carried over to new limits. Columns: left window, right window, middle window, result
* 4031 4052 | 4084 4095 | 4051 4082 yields -1.3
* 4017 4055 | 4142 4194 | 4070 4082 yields 0.9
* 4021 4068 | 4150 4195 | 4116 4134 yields 0.6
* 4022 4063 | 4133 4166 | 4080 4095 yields 1.3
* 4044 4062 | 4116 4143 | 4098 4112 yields 0.8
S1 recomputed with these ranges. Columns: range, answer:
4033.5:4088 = 9.13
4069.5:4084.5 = 8.74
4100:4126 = 8.78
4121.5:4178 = 9.05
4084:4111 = 8.33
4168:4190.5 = 9.29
